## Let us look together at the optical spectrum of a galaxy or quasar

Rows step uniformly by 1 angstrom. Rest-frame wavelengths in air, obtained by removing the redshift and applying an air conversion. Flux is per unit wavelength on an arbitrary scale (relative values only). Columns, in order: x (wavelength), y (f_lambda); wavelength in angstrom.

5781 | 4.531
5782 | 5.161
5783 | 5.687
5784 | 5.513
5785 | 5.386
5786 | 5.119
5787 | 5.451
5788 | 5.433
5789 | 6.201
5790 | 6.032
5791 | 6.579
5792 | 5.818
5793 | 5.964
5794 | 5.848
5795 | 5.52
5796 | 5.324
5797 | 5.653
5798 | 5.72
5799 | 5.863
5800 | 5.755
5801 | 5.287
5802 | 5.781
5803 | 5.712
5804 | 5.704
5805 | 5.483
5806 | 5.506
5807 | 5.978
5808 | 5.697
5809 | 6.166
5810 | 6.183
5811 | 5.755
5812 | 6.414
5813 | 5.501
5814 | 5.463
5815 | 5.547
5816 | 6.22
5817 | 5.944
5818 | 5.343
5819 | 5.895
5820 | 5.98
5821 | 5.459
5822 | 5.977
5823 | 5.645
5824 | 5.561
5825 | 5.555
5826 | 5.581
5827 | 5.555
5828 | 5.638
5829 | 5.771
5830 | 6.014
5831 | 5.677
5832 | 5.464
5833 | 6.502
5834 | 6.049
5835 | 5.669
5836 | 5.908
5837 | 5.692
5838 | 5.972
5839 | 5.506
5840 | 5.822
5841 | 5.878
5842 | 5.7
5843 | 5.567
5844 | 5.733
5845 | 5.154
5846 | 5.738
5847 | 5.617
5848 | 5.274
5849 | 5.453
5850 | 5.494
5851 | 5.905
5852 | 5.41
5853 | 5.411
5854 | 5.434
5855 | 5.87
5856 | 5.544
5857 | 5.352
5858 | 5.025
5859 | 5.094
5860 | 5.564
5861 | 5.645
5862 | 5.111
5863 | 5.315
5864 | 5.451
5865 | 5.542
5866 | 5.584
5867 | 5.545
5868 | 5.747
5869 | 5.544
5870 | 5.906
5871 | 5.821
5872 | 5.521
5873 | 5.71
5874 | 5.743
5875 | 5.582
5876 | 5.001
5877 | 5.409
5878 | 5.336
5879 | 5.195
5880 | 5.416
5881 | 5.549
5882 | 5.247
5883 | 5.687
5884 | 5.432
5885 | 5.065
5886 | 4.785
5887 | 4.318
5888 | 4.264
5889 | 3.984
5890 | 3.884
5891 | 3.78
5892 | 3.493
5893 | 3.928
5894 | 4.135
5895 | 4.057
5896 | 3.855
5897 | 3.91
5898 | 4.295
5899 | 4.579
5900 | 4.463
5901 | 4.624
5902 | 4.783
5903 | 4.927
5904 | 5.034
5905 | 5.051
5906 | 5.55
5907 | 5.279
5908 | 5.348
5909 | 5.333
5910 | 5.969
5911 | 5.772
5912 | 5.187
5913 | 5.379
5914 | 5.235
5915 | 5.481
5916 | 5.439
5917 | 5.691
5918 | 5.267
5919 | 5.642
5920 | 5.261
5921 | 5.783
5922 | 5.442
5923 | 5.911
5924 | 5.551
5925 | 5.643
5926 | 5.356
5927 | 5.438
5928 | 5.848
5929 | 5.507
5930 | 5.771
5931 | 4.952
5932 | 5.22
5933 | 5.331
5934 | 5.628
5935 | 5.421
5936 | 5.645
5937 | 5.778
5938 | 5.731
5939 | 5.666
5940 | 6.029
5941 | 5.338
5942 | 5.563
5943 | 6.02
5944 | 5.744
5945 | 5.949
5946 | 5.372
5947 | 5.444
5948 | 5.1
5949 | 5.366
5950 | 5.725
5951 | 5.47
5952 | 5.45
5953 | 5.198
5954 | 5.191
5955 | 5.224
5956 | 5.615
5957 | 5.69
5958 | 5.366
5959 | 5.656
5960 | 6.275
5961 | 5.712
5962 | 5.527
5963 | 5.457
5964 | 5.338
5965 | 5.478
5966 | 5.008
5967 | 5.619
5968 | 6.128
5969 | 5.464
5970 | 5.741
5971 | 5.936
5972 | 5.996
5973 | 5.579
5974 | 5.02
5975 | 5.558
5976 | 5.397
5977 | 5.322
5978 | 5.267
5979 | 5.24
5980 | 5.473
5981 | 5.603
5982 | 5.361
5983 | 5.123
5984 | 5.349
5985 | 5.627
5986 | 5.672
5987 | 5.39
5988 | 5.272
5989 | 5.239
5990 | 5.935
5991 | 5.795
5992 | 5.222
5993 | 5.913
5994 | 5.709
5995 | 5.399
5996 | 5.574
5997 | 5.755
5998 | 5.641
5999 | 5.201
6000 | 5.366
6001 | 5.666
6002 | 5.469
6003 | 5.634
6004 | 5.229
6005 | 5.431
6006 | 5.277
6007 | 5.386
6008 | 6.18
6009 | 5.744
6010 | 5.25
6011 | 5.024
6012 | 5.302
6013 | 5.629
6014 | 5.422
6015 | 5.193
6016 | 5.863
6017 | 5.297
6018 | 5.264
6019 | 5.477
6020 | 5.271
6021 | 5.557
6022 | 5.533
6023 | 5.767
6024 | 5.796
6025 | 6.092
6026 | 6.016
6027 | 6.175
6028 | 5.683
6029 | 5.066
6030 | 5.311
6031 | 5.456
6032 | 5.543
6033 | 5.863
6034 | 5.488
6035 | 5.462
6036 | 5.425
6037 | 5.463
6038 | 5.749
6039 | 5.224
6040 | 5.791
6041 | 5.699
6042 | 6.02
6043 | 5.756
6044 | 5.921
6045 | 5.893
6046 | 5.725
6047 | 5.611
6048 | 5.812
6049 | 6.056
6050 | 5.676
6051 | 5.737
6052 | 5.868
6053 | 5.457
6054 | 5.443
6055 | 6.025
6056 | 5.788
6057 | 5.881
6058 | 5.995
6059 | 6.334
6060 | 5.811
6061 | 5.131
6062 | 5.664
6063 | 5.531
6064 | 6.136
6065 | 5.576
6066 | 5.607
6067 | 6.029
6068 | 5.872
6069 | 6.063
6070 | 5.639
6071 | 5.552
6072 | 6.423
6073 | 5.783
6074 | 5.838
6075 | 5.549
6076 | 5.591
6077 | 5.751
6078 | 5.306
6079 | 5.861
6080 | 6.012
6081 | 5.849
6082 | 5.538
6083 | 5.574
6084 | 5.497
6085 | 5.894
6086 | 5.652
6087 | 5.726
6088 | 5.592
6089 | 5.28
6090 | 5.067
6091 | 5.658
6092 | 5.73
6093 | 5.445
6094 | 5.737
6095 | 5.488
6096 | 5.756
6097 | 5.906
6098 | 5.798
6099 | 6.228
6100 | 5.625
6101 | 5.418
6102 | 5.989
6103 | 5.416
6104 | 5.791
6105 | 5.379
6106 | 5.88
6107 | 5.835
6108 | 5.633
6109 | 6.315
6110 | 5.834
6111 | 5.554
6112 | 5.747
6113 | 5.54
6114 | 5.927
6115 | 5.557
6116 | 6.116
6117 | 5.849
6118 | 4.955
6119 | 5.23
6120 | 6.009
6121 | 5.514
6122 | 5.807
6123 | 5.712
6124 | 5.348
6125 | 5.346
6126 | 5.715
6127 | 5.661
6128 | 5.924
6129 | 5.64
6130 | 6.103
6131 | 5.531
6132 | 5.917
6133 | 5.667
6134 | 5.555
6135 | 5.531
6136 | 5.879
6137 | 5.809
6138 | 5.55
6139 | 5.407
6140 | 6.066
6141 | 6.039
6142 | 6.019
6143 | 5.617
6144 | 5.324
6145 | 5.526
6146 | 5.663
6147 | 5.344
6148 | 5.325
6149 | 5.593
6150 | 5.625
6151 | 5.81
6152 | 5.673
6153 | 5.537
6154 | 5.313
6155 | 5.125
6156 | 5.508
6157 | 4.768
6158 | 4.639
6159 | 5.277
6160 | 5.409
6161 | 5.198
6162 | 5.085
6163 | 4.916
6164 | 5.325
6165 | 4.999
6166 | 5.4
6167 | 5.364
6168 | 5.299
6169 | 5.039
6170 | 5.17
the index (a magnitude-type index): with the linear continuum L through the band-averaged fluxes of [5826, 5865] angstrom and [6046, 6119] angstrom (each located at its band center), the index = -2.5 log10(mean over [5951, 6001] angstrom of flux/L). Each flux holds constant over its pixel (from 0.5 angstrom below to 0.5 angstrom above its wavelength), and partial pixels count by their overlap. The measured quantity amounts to 0.03 mag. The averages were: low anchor 5.6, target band 5.51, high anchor 5.72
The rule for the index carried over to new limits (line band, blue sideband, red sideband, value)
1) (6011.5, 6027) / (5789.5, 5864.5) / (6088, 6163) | 0.01 mag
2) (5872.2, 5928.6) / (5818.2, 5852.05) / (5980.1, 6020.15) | 0.11 mag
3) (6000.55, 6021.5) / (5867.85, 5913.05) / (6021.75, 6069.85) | 0.02 mag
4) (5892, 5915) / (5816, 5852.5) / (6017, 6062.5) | 0.18 mag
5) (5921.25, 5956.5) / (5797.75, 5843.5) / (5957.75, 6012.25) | 0.01 mag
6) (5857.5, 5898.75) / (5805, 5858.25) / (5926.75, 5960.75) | 0.13 mag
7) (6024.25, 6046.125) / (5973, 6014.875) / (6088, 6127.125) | -0.03 mag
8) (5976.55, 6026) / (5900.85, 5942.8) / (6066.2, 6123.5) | 0.01 mag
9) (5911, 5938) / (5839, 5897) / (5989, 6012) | -0.03 mag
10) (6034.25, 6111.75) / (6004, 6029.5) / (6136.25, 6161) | -0.04 mag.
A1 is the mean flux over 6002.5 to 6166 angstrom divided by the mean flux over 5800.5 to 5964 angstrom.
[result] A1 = 1.0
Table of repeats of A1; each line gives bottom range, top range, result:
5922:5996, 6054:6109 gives 1.03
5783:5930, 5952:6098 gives 1.03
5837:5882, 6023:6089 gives 1.04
